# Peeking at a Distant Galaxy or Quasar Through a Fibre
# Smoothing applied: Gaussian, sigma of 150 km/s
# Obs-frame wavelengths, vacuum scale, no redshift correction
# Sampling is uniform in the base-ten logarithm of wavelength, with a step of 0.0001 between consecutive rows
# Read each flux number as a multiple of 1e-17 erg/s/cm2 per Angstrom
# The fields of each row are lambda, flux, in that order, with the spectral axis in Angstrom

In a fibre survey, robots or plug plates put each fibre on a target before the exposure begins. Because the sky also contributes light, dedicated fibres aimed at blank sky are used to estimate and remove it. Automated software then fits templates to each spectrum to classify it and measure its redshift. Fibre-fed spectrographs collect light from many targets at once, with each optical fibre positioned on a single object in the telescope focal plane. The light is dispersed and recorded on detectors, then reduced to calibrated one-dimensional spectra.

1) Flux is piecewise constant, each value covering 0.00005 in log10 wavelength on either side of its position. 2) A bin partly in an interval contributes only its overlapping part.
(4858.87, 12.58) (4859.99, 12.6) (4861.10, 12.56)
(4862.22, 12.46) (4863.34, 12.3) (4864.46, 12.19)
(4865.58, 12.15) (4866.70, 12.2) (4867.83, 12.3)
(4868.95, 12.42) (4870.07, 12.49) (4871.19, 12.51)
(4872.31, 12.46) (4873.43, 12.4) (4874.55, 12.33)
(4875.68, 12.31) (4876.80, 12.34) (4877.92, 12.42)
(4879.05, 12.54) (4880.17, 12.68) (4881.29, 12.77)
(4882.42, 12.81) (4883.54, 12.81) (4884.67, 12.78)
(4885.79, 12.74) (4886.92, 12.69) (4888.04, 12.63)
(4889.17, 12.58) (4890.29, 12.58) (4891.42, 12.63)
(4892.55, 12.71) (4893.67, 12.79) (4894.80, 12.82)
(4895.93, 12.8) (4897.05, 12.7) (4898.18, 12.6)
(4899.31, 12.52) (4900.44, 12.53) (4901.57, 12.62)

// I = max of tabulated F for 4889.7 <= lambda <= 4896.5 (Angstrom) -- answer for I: 12.82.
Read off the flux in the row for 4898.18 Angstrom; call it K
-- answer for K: 12.6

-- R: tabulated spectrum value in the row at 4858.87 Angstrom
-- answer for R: 12.58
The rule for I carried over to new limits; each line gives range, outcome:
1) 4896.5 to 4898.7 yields 12.7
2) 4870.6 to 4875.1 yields 12.51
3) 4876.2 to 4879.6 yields 12.54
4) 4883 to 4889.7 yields 12.81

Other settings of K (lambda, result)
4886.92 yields 12.69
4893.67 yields 12.79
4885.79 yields 12.74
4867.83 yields 12.3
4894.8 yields 12.82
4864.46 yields 12.19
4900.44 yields 12.53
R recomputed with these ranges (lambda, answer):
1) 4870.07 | 12.49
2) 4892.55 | 12.71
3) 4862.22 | 12.46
